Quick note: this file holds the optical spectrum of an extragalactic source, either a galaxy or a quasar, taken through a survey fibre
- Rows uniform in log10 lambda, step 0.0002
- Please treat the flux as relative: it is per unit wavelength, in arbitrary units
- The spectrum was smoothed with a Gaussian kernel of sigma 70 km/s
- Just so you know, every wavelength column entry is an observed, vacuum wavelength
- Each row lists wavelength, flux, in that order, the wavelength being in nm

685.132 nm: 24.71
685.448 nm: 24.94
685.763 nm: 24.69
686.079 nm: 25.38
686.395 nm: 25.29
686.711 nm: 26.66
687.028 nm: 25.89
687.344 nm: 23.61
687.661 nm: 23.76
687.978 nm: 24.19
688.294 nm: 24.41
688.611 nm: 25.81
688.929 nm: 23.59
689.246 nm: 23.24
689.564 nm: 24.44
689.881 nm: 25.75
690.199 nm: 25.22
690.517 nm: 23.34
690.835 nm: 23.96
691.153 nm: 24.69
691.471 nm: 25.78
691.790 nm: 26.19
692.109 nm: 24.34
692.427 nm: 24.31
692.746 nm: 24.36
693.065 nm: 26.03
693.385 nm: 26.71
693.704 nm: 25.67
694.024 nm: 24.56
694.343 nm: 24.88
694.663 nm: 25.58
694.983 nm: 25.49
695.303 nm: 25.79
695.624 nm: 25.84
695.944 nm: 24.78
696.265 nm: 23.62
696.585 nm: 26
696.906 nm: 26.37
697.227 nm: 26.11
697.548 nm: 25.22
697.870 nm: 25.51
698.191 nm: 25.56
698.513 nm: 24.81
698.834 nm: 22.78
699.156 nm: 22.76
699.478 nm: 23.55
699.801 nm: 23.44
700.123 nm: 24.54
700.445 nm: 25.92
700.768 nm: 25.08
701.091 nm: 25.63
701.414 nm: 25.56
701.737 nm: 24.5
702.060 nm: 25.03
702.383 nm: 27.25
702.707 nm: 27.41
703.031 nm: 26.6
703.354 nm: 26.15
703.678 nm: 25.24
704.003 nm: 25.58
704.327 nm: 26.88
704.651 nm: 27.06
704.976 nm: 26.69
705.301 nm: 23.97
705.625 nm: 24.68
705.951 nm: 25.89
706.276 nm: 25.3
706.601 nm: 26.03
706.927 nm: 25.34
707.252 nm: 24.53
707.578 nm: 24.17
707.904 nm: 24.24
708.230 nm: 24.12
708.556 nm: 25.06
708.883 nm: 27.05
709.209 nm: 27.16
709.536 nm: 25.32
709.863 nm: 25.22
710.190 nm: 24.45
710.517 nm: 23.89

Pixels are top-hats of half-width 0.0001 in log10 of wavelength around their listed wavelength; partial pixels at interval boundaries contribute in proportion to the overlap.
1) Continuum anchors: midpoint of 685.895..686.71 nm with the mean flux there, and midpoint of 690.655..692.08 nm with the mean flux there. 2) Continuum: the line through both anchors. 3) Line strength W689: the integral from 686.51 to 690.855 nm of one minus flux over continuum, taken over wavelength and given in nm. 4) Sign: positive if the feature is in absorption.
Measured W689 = 0.13 nm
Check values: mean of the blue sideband 25.6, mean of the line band 24.6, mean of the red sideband 25.1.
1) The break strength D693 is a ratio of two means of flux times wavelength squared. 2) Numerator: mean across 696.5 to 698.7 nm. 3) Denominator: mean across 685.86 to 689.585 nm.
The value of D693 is 1.07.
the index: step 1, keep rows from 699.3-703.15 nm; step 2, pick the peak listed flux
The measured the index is 27.41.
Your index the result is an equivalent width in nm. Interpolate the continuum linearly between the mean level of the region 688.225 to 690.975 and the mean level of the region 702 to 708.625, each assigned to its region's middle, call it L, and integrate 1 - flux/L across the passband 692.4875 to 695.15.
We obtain -0.069 nm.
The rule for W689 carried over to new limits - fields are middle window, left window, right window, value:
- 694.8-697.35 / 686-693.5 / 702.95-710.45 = -0.04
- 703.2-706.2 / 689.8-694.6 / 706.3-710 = -0.06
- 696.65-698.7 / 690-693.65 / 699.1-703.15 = -0.04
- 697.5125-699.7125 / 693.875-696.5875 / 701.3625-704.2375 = 0.11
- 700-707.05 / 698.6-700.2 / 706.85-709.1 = -0.46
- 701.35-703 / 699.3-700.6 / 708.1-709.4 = -0.09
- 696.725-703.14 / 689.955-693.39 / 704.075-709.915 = 0.02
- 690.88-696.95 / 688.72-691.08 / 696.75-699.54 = -0.19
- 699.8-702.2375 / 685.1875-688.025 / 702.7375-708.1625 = 0.03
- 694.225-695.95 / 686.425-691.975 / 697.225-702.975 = -0.04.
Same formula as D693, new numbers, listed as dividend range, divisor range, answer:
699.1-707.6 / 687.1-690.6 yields 1.09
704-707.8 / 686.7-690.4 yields 1.09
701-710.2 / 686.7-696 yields 1.07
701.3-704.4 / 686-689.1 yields 1.09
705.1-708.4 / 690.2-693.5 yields 1.04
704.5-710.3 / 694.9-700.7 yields 1.05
